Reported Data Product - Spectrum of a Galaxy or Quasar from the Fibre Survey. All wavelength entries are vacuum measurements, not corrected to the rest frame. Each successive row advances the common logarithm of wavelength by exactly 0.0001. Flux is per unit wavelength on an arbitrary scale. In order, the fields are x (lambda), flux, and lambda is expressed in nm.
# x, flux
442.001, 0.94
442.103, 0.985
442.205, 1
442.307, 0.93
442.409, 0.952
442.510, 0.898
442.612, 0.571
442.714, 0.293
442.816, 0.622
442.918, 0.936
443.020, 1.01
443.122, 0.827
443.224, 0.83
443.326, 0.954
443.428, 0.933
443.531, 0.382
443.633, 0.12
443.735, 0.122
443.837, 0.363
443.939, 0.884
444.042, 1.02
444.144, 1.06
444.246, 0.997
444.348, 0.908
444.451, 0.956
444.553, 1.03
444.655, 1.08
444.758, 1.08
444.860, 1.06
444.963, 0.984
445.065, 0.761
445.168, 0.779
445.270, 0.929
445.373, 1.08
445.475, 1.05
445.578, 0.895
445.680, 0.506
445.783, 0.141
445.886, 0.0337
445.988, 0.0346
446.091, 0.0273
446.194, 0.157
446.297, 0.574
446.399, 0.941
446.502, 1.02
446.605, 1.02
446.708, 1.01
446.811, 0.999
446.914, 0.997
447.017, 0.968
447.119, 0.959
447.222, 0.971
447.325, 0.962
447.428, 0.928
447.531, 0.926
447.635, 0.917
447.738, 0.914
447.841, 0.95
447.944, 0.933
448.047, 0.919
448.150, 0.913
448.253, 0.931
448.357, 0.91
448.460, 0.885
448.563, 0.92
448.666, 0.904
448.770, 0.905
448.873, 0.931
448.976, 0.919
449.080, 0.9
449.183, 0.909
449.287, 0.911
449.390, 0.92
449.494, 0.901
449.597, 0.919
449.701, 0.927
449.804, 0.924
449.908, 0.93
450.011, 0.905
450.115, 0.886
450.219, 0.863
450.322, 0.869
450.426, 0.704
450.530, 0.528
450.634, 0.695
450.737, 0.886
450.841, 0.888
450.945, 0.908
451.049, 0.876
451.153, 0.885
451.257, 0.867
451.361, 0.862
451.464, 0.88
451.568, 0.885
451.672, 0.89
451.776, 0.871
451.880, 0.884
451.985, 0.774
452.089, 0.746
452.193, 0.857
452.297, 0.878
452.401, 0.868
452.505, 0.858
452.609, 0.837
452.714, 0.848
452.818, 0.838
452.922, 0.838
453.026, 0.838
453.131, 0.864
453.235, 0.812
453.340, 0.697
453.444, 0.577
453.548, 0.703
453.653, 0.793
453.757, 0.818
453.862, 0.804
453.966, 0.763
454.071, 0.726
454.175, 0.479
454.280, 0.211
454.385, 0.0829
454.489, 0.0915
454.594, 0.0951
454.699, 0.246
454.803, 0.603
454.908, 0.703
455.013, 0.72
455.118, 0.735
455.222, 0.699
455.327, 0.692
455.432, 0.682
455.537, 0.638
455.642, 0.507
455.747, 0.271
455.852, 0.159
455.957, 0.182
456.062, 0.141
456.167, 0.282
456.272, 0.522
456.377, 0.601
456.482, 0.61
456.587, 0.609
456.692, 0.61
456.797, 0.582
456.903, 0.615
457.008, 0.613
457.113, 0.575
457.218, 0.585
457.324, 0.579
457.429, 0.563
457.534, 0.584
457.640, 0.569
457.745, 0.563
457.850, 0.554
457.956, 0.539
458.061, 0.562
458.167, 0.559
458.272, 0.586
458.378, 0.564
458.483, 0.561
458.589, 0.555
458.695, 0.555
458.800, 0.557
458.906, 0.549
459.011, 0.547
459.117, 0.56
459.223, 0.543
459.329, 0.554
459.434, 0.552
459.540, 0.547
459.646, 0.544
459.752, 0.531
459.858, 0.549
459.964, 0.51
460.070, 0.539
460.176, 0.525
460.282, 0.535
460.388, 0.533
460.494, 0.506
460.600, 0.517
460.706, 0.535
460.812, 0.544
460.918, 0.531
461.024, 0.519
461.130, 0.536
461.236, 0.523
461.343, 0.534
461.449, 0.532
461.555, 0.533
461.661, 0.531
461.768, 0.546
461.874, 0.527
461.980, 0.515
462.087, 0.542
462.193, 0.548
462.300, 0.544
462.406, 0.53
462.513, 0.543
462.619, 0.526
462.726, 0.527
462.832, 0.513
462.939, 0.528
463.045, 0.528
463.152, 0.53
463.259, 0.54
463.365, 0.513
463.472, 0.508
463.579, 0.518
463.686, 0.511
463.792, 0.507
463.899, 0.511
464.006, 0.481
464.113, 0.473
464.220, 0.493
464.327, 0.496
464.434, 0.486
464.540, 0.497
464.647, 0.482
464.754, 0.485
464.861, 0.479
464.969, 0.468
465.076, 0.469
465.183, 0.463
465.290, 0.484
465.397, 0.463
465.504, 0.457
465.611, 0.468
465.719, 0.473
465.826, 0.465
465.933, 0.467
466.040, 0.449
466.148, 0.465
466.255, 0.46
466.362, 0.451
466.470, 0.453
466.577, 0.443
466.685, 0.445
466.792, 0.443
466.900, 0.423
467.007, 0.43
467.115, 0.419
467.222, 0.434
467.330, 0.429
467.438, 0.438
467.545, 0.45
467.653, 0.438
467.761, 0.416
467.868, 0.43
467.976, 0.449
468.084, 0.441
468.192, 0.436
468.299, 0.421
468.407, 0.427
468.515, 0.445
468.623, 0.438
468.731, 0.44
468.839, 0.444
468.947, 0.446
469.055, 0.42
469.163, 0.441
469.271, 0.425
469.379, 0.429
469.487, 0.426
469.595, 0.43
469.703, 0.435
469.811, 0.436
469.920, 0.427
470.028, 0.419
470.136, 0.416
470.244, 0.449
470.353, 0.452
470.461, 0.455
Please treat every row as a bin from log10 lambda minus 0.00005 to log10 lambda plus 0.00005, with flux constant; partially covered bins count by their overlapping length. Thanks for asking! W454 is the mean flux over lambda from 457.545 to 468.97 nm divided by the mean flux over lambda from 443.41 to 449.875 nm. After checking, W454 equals 0.61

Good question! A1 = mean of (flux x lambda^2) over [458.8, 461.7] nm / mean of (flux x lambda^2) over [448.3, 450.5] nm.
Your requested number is 0.6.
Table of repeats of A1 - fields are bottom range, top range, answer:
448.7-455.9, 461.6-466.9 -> 0.70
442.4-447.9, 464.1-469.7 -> 0.63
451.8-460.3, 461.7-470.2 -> 0.83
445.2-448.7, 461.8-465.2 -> 0.68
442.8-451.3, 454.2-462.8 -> 0.66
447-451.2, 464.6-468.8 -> 0.54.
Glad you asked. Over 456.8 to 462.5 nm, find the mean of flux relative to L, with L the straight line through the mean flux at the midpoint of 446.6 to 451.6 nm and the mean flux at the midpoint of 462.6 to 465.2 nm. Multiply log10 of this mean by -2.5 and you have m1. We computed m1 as 0.12 mag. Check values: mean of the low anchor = 0.901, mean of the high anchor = 0.501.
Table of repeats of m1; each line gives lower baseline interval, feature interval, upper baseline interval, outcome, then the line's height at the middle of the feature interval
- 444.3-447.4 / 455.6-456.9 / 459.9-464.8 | 0.40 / 0.623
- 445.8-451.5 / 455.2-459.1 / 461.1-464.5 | 0.21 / 0.646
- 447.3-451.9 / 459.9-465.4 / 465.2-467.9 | 0.07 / 0.549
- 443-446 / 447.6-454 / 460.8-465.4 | -0.25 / 0.681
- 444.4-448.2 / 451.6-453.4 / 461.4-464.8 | -0.18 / 0.709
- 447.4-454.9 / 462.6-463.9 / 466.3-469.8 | 0.04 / 0.538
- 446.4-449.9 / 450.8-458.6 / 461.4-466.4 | 0.19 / 0.755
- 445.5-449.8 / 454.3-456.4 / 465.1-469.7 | 0.49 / 0.67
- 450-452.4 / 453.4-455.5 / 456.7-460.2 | 0.26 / 0.714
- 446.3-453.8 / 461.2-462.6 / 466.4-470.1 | 0.10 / 0.589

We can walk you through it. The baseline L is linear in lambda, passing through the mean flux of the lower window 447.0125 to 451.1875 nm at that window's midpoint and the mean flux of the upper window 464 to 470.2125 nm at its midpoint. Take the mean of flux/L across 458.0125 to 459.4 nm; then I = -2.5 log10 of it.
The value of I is 0.18 mag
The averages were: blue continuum 0.894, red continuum 0.449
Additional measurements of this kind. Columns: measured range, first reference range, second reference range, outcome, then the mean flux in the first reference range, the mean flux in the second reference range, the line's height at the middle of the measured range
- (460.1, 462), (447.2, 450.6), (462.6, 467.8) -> 0.102 mag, 0.896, 0.475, 0.582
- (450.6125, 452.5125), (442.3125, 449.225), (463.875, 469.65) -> -0.204 mag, 0.81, 0.452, 0.711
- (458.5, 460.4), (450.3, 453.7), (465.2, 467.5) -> 0.154 mag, 0.818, 0.451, 0.627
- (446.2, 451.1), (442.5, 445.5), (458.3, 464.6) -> -0.208 mag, 0.814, 0.529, 0.738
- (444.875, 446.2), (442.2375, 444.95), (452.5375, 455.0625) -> 0.287 mag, 0.805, 0.626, 0.771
